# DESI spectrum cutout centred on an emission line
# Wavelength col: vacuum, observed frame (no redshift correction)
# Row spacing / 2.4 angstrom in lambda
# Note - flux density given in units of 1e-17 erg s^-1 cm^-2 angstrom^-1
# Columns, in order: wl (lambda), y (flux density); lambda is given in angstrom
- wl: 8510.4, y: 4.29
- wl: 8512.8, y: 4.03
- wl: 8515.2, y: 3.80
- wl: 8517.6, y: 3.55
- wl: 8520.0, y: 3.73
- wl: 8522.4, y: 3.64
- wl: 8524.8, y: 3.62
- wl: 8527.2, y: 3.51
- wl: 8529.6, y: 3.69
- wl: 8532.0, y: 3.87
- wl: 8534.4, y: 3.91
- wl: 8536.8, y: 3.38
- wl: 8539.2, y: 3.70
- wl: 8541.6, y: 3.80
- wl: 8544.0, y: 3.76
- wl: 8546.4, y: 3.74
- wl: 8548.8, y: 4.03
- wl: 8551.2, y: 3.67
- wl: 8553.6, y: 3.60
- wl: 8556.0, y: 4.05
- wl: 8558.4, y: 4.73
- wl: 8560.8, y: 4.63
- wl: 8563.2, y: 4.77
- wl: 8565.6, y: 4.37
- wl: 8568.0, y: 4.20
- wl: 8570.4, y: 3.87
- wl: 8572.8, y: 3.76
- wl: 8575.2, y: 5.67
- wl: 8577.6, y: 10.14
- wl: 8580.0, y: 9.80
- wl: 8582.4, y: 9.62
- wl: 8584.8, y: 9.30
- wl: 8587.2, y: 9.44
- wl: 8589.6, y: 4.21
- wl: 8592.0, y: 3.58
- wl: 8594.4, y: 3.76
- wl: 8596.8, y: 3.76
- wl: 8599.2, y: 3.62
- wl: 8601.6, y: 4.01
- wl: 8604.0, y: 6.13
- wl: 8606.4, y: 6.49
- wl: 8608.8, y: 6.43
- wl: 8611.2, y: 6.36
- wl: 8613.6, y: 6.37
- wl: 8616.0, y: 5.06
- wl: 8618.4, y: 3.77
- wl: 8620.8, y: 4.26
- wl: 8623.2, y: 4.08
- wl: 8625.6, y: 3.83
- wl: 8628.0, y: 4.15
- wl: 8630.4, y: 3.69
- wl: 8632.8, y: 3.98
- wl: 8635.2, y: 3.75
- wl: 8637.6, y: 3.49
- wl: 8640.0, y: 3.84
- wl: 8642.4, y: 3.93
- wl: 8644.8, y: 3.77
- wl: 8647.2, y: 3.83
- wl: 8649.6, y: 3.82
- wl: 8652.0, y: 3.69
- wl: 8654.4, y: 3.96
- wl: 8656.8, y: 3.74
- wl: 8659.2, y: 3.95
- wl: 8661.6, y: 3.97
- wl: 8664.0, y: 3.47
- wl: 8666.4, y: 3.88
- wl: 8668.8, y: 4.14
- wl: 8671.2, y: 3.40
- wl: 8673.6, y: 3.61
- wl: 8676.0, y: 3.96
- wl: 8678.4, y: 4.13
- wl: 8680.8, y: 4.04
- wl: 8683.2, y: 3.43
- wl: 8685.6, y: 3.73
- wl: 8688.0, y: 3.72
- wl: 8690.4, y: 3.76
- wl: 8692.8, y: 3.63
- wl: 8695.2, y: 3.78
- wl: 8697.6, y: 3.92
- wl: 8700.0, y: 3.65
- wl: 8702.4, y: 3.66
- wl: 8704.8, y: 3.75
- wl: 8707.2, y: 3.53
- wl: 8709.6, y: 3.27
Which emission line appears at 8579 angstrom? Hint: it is H-alpha 6563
